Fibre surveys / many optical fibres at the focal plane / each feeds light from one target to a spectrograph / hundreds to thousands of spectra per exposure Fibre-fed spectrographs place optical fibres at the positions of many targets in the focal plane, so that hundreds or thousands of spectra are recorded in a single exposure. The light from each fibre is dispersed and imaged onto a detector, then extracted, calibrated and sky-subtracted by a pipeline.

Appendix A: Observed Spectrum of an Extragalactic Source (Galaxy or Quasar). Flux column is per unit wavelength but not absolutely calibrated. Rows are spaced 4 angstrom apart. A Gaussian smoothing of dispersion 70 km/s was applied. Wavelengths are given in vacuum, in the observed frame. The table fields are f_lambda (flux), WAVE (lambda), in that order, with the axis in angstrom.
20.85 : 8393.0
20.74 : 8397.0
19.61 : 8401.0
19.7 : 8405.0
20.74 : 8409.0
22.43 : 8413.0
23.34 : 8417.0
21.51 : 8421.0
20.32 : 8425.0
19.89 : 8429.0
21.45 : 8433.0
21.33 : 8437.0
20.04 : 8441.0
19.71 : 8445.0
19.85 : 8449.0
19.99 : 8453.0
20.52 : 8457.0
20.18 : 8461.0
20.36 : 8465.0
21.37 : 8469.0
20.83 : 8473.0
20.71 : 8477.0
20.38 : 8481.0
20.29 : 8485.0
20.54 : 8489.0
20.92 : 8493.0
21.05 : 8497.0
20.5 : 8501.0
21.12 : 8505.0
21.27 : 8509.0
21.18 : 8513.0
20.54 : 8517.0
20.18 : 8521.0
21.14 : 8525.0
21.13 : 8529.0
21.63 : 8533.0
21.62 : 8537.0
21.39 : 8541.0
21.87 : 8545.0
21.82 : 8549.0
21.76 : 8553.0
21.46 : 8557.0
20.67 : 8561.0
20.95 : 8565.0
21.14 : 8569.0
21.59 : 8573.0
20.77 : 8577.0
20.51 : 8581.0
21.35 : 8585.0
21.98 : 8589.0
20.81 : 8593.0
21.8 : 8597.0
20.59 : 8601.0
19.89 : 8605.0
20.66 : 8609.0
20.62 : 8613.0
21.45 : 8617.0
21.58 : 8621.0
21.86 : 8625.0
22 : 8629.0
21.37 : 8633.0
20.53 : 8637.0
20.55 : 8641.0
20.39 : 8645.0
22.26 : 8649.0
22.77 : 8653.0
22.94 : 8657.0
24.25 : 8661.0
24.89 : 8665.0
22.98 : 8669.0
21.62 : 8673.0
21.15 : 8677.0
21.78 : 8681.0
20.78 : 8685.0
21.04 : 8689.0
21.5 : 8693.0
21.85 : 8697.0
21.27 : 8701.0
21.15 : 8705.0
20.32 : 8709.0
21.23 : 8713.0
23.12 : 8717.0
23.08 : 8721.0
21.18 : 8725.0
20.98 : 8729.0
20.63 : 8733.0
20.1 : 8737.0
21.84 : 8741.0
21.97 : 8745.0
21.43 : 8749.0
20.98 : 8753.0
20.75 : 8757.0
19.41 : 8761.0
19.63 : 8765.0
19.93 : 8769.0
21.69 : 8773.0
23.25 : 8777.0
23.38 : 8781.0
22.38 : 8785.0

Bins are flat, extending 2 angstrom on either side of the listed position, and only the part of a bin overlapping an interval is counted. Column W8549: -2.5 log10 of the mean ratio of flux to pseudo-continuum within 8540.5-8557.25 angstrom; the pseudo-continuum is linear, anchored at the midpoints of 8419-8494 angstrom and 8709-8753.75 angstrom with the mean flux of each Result -0.04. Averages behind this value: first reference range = 20.5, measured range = 21.7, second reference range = 21.5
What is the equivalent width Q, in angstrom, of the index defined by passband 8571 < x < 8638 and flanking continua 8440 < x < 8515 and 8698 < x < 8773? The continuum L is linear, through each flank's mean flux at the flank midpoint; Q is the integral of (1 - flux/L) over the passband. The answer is -1.0 angstrom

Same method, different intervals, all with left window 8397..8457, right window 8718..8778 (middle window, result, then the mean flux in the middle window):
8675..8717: -0.5 angstrom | 21.3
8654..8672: -2.2 angstrom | 23.6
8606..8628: -0.3 angstrom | 21.2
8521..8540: -0.4 angstrom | 21.3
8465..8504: 0.1 angstrom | 20.7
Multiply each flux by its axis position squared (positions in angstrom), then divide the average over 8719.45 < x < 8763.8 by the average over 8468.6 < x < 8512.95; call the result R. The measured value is 1.07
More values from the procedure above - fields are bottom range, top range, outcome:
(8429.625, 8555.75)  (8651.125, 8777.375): 1.09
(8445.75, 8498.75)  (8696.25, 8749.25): 1.11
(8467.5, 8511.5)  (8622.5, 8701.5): 1.10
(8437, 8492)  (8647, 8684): 1.16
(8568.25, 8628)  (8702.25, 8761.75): 1.04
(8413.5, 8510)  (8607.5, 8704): 1.10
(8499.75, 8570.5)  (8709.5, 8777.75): 1.05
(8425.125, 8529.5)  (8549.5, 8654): 1.06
